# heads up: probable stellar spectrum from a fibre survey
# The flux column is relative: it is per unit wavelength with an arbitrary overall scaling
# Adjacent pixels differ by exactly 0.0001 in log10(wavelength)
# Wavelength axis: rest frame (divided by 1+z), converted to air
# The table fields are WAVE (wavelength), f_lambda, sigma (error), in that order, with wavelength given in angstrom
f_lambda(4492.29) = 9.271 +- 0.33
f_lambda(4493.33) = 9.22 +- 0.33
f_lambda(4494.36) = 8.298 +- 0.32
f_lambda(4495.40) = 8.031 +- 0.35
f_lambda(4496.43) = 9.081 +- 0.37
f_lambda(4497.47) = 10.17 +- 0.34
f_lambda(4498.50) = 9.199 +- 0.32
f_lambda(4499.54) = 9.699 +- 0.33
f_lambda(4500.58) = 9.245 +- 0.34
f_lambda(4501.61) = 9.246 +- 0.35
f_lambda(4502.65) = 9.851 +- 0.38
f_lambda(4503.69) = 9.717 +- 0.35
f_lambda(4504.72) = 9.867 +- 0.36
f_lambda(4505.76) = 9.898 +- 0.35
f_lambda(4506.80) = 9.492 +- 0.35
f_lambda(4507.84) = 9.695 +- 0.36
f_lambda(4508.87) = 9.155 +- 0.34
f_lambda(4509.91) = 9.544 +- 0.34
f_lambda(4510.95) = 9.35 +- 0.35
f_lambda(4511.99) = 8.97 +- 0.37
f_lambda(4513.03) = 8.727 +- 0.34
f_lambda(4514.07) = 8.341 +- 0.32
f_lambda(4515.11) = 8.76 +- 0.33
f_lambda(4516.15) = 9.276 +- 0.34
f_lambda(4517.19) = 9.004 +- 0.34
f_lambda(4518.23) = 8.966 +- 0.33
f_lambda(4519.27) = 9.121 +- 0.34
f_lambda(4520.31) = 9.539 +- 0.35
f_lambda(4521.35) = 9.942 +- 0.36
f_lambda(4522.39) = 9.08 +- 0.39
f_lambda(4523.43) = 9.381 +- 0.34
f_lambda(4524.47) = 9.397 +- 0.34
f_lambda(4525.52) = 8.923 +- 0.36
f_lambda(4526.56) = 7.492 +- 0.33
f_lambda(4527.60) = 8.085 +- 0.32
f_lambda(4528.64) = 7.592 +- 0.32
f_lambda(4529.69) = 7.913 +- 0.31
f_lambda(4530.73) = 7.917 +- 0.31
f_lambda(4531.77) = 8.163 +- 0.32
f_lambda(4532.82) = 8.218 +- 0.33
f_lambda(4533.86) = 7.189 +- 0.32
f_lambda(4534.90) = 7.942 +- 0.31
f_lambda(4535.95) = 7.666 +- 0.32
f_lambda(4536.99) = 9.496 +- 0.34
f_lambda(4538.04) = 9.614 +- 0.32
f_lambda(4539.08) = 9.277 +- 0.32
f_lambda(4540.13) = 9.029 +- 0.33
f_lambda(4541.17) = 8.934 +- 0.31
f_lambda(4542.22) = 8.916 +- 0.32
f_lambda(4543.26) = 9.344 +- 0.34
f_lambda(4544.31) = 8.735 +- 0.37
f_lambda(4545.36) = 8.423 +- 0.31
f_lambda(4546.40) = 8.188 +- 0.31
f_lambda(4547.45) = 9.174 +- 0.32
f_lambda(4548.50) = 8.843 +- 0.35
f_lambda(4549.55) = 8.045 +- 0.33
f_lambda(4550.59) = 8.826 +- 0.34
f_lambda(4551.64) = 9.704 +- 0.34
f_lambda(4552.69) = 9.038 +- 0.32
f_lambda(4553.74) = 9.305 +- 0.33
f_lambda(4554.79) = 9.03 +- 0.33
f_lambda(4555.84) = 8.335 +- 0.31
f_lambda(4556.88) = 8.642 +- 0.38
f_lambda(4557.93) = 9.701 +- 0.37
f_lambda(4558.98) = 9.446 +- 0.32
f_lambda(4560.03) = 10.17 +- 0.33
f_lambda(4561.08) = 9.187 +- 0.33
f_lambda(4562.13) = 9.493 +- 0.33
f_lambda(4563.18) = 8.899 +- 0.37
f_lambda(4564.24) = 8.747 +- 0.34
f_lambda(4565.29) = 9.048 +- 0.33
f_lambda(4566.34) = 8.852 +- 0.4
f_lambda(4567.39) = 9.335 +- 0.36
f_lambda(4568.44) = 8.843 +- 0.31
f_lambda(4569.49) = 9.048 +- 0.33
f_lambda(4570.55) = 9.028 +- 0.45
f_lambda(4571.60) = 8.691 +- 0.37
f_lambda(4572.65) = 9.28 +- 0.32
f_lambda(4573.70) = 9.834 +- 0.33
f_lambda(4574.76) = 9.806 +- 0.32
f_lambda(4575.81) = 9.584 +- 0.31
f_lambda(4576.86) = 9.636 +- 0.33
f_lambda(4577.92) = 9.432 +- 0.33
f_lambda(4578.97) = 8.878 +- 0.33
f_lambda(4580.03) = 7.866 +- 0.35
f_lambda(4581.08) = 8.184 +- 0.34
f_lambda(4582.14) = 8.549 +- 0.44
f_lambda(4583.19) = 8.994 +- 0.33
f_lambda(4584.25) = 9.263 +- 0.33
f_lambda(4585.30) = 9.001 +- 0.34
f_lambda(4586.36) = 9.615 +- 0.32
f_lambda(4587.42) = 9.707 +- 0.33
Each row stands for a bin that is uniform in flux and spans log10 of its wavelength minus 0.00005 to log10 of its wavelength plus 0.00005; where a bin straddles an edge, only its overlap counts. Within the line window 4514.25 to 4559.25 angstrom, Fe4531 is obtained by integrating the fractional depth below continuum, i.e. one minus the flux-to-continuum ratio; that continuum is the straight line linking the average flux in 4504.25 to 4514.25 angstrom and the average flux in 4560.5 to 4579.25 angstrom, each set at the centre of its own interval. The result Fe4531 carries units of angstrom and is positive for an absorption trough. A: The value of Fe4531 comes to 2.4 angstrom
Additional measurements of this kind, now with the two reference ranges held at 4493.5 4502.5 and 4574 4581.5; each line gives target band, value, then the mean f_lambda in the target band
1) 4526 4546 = 1.55 angstrom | 8.42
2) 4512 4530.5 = 0.71 angstrom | 8.79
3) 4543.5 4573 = 0.33 angstrom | 9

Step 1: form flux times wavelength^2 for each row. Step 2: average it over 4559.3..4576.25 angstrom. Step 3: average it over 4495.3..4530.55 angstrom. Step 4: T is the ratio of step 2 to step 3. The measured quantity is 1.0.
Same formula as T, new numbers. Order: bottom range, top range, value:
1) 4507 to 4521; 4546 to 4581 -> 1.02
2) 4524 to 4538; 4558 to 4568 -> 1.15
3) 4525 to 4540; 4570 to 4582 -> 1.12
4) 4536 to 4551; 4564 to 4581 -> 1.04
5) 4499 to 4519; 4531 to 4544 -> 0.94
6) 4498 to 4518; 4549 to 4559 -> 0.99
